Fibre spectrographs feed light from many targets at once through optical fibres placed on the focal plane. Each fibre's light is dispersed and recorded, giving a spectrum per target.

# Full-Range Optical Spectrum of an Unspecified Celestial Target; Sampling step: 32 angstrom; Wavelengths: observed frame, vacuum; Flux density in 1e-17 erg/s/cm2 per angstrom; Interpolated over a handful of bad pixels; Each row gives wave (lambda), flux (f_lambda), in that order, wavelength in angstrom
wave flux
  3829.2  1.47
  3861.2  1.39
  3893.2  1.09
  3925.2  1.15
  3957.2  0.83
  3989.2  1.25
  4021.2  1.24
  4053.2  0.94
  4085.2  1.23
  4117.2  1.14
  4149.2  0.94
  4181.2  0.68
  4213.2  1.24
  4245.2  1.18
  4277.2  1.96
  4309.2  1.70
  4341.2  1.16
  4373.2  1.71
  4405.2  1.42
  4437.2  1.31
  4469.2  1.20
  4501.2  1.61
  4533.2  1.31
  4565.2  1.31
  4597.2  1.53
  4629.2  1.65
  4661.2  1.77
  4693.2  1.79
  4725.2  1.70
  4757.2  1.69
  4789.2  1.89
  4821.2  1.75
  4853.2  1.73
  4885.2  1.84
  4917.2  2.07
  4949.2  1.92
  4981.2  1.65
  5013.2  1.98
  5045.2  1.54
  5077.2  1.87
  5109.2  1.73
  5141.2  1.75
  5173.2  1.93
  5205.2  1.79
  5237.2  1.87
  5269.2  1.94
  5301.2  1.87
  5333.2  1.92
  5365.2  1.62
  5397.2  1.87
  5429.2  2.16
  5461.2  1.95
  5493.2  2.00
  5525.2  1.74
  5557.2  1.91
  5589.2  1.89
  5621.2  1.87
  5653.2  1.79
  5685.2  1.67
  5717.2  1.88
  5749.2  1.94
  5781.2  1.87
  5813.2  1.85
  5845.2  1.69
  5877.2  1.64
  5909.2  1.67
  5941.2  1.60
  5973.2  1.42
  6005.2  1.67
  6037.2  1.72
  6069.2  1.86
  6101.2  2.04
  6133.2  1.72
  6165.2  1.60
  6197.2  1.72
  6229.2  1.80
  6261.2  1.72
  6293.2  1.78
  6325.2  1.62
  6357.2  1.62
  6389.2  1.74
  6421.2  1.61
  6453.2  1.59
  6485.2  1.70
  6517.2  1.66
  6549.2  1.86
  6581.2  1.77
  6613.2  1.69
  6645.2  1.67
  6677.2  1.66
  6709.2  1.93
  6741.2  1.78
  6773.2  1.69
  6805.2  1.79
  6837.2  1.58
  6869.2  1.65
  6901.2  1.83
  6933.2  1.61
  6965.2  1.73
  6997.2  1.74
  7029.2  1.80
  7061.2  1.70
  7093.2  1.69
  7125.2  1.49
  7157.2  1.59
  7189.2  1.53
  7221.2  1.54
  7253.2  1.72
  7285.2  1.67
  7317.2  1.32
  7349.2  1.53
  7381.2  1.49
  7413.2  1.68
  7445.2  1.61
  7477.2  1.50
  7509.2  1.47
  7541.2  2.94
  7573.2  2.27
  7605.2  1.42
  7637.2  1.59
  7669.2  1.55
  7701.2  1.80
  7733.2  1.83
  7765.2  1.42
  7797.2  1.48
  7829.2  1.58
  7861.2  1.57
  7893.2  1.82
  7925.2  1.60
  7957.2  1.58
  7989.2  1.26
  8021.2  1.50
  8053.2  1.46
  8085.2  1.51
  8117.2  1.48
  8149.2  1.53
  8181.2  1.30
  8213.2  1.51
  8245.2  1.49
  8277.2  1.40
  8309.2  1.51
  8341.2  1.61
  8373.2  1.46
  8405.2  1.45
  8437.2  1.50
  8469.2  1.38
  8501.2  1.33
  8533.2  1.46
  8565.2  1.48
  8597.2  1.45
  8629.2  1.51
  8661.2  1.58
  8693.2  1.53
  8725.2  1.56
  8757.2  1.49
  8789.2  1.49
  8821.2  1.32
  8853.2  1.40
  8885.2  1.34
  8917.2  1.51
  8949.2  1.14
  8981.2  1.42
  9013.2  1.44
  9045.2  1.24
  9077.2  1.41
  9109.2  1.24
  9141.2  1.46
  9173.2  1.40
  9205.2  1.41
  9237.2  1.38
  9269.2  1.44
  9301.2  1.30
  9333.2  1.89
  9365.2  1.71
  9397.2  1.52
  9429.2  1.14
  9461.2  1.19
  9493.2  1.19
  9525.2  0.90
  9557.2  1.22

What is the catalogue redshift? 0.148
